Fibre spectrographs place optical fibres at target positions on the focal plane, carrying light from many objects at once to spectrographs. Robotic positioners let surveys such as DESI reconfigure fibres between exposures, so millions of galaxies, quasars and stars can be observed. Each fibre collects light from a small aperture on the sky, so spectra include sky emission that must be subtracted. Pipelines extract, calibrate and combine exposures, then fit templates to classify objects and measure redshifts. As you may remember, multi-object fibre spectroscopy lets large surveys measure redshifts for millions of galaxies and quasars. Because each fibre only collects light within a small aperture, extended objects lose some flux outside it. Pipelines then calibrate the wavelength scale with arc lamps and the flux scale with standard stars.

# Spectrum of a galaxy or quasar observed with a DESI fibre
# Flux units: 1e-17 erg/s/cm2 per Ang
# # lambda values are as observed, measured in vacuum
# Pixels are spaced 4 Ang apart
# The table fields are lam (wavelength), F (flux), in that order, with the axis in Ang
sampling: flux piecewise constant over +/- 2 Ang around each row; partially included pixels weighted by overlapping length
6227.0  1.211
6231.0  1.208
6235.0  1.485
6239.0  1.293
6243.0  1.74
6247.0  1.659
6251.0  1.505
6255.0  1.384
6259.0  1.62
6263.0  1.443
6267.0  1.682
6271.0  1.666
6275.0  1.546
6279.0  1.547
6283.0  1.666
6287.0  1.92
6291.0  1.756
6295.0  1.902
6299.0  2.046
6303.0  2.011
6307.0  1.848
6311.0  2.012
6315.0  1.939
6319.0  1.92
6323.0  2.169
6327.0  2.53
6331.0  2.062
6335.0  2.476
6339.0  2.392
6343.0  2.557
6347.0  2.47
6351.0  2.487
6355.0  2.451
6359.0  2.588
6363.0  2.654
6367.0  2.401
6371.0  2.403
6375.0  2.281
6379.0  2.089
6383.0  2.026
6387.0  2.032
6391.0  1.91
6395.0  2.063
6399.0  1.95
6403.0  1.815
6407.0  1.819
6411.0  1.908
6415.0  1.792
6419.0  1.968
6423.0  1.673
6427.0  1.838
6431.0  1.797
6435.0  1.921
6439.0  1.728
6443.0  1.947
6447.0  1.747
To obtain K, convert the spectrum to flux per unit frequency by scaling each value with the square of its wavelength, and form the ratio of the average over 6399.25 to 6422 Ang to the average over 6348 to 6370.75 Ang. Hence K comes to 0.75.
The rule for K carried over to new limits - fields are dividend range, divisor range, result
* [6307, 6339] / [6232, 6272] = 1.43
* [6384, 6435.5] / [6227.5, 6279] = 1.31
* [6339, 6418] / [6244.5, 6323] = 1.29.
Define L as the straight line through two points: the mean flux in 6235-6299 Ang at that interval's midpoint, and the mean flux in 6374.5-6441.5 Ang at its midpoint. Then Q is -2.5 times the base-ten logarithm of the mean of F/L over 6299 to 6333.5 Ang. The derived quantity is -0.193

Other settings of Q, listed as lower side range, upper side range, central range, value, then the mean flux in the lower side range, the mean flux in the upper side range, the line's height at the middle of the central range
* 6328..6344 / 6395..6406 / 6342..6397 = -0.09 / 2.37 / 1.91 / 2.13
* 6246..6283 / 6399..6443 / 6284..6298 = -0.16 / 1.56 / 1.84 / 1.61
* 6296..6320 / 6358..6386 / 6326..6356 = -0.13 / 1.96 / 2.33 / 2.15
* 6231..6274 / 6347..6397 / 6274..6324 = -0.02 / 1.53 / 2.29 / 1.83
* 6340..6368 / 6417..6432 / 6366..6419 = 0.06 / 2.52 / 1.82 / 2.14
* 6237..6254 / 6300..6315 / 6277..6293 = 0.05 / 1.54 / 1.96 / 1.81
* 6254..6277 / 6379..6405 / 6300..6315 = -0.15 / 1.56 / 1.98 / 1.7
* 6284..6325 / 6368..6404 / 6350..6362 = -0.24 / 1.95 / 2.08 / 2.03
